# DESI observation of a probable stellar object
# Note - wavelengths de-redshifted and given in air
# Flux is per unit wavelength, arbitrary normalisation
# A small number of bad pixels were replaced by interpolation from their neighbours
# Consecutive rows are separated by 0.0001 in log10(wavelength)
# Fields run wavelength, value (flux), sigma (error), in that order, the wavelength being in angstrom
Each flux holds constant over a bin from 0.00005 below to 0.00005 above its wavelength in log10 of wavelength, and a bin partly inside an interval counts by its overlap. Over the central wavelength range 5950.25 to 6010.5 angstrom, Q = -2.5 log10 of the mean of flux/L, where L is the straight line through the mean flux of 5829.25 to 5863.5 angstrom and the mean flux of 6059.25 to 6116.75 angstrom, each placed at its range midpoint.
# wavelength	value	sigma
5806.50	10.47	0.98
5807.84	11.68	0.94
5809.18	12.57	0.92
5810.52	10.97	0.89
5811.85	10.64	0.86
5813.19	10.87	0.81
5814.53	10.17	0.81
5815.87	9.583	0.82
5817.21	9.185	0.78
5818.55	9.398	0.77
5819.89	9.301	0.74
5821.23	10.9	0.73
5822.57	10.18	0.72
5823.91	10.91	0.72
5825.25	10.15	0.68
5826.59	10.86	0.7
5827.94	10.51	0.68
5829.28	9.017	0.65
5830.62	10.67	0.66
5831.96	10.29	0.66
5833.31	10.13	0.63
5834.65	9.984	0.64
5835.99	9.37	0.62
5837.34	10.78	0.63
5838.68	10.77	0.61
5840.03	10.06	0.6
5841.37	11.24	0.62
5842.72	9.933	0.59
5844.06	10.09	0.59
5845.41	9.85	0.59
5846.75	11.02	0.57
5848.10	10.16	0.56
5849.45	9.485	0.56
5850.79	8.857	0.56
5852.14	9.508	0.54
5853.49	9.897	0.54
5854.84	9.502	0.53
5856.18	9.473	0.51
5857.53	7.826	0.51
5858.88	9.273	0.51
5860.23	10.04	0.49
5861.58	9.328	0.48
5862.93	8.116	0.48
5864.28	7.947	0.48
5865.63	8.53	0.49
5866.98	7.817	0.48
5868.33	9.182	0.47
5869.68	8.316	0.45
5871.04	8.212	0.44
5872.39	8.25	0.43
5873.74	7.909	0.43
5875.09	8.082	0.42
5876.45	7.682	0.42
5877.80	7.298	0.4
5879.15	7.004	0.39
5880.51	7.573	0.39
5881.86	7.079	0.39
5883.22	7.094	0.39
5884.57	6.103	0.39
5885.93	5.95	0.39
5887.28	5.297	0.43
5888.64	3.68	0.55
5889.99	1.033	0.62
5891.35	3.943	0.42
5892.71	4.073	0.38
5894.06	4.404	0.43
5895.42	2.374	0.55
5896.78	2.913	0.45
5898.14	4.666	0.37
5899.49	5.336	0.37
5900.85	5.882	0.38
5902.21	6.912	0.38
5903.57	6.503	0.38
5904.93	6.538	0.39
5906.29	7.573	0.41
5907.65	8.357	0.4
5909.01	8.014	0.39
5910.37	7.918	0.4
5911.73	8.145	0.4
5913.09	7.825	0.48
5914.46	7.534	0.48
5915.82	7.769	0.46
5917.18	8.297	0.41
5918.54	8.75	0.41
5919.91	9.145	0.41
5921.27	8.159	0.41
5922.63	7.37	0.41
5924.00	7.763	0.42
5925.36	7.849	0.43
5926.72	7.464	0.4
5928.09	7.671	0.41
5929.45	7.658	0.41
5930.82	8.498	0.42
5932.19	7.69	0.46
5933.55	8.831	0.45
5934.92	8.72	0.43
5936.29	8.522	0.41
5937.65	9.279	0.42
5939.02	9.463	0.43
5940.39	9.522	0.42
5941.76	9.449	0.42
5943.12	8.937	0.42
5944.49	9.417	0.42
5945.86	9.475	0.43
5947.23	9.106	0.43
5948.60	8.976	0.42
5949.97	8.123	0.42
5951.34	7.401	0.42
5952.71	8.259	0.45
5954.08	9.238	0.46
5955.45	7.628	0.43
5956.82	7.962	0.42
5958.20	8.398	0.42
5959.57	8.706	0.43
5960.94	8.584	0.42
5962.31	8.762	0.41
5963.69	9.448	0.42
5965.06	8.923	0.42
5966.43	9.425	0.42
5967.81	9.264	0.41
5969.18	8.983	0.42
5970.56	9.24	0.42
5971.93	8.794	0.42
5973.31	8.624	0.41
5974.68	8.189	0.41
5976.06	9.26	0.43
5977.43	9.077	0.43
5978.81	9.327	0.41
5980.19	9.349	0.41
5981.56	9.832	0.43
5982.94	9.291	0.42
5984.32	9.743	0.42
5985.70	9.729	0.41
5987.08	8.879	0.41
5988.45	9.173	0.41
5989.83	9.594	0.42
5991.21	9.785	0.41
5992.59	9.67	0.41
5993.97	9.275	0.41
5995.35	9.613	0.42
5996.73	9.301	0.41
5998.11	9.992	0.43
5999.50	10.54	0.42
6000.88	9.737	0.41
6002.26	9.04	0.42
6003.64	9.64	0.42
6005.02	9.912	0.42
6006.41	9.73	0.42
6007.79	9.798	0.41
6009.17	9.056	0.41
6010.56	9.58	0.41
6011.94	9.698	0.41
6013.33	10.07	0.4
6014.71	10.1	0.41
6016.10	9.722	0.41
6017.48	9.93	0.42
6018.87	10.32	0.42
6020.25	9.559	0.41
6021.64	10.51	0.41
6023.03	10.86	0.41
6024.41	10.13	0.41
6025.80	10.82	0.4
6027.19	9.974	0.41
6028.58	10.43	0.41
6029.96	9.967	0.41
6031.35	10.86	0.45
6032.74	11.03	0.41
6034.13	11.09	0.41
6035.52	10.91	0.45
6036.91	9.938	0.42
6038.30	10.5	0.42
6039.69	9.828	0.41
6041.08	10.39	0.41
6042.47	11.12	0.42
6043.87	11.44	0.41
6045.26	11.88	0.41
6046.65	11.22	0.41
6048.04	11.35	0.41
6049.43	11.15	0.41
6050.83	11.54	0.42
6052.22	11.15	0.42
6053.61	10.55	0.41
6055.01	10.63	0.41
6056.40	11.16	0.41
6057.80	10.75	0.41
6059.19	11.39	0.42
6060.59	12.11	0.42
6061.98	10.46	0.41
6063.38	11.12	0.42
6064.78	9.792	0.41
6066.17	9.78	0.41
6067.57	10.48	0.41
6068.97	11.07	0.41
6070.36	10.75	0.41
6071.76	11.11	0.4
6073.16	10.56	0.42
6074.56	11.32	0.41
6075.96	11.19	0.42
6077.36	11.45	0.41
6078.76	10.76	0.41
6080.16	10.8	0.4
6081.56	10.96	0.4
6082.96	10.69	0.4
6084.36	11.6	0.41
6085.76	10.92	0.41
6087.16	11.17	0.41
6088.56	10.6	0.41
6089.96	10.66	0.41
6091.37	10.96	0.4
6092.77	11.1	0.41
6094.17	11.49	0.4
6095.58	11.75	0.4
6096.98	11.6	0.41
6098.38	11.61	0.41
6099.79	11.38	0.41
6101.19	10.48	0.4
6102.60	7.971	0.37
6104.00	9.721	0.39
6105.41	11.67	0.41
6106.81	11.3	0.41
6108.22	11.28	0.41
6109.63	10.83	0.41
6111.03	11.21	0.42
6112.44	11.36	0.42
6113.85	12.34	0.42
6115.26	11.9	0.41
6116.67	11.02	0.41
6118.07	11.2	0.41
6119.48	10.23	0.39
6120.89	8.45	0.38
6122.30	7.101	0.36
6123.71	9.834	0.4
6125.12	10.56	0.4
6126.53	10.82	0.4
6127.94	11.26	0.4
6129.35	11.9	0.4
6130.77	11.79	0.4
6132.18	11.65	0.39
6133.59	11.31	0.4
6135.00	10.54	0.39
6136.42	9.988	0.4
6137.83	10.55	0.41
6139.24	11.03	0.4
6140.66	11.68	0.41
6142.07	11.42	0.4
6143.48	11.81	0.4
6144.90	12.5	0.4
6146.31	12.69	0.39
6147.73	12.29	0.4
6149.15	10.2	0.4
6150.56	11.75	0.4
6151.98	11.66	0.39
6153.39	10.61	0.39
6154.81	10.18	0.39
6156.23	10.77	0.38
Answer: 0.144 mag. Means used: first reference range 9.81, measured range 9.17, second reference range 11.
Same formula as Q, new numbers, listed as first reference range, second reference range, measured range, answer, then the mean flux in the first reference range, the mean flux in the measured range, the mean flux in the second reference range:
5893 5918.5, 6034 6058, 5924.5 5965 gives -0.11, 6.52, 8.59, 10.9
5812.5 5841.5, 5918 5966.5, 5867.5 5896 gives 0.45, 10.2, 6.24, 8.56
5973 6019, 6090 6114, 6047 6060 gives -0.08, 9.55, 11.1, 11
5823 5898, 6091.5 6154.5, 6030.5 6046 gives -0.07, 8.24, 10.8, 11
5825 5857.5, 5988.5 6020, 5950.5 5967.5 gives 0.15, 10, 8.57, 9.72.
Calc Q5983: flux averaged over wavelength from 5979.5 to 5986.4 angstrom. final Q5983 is 9.58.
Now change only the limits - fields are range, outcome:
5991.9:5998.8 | 9.57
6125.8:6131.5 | 11.4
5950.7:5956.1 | 8.14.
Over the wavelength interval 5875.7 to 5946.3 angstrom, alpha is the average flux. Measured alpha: 7.12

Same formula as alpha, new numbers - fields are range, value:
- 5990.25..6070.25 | 10.4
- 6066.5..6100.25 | 11.1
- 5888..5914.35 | 5.63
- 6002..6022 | 9.78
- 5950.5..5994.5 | 8.99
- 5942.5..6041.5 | 9.51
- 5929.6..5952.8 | 8.79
